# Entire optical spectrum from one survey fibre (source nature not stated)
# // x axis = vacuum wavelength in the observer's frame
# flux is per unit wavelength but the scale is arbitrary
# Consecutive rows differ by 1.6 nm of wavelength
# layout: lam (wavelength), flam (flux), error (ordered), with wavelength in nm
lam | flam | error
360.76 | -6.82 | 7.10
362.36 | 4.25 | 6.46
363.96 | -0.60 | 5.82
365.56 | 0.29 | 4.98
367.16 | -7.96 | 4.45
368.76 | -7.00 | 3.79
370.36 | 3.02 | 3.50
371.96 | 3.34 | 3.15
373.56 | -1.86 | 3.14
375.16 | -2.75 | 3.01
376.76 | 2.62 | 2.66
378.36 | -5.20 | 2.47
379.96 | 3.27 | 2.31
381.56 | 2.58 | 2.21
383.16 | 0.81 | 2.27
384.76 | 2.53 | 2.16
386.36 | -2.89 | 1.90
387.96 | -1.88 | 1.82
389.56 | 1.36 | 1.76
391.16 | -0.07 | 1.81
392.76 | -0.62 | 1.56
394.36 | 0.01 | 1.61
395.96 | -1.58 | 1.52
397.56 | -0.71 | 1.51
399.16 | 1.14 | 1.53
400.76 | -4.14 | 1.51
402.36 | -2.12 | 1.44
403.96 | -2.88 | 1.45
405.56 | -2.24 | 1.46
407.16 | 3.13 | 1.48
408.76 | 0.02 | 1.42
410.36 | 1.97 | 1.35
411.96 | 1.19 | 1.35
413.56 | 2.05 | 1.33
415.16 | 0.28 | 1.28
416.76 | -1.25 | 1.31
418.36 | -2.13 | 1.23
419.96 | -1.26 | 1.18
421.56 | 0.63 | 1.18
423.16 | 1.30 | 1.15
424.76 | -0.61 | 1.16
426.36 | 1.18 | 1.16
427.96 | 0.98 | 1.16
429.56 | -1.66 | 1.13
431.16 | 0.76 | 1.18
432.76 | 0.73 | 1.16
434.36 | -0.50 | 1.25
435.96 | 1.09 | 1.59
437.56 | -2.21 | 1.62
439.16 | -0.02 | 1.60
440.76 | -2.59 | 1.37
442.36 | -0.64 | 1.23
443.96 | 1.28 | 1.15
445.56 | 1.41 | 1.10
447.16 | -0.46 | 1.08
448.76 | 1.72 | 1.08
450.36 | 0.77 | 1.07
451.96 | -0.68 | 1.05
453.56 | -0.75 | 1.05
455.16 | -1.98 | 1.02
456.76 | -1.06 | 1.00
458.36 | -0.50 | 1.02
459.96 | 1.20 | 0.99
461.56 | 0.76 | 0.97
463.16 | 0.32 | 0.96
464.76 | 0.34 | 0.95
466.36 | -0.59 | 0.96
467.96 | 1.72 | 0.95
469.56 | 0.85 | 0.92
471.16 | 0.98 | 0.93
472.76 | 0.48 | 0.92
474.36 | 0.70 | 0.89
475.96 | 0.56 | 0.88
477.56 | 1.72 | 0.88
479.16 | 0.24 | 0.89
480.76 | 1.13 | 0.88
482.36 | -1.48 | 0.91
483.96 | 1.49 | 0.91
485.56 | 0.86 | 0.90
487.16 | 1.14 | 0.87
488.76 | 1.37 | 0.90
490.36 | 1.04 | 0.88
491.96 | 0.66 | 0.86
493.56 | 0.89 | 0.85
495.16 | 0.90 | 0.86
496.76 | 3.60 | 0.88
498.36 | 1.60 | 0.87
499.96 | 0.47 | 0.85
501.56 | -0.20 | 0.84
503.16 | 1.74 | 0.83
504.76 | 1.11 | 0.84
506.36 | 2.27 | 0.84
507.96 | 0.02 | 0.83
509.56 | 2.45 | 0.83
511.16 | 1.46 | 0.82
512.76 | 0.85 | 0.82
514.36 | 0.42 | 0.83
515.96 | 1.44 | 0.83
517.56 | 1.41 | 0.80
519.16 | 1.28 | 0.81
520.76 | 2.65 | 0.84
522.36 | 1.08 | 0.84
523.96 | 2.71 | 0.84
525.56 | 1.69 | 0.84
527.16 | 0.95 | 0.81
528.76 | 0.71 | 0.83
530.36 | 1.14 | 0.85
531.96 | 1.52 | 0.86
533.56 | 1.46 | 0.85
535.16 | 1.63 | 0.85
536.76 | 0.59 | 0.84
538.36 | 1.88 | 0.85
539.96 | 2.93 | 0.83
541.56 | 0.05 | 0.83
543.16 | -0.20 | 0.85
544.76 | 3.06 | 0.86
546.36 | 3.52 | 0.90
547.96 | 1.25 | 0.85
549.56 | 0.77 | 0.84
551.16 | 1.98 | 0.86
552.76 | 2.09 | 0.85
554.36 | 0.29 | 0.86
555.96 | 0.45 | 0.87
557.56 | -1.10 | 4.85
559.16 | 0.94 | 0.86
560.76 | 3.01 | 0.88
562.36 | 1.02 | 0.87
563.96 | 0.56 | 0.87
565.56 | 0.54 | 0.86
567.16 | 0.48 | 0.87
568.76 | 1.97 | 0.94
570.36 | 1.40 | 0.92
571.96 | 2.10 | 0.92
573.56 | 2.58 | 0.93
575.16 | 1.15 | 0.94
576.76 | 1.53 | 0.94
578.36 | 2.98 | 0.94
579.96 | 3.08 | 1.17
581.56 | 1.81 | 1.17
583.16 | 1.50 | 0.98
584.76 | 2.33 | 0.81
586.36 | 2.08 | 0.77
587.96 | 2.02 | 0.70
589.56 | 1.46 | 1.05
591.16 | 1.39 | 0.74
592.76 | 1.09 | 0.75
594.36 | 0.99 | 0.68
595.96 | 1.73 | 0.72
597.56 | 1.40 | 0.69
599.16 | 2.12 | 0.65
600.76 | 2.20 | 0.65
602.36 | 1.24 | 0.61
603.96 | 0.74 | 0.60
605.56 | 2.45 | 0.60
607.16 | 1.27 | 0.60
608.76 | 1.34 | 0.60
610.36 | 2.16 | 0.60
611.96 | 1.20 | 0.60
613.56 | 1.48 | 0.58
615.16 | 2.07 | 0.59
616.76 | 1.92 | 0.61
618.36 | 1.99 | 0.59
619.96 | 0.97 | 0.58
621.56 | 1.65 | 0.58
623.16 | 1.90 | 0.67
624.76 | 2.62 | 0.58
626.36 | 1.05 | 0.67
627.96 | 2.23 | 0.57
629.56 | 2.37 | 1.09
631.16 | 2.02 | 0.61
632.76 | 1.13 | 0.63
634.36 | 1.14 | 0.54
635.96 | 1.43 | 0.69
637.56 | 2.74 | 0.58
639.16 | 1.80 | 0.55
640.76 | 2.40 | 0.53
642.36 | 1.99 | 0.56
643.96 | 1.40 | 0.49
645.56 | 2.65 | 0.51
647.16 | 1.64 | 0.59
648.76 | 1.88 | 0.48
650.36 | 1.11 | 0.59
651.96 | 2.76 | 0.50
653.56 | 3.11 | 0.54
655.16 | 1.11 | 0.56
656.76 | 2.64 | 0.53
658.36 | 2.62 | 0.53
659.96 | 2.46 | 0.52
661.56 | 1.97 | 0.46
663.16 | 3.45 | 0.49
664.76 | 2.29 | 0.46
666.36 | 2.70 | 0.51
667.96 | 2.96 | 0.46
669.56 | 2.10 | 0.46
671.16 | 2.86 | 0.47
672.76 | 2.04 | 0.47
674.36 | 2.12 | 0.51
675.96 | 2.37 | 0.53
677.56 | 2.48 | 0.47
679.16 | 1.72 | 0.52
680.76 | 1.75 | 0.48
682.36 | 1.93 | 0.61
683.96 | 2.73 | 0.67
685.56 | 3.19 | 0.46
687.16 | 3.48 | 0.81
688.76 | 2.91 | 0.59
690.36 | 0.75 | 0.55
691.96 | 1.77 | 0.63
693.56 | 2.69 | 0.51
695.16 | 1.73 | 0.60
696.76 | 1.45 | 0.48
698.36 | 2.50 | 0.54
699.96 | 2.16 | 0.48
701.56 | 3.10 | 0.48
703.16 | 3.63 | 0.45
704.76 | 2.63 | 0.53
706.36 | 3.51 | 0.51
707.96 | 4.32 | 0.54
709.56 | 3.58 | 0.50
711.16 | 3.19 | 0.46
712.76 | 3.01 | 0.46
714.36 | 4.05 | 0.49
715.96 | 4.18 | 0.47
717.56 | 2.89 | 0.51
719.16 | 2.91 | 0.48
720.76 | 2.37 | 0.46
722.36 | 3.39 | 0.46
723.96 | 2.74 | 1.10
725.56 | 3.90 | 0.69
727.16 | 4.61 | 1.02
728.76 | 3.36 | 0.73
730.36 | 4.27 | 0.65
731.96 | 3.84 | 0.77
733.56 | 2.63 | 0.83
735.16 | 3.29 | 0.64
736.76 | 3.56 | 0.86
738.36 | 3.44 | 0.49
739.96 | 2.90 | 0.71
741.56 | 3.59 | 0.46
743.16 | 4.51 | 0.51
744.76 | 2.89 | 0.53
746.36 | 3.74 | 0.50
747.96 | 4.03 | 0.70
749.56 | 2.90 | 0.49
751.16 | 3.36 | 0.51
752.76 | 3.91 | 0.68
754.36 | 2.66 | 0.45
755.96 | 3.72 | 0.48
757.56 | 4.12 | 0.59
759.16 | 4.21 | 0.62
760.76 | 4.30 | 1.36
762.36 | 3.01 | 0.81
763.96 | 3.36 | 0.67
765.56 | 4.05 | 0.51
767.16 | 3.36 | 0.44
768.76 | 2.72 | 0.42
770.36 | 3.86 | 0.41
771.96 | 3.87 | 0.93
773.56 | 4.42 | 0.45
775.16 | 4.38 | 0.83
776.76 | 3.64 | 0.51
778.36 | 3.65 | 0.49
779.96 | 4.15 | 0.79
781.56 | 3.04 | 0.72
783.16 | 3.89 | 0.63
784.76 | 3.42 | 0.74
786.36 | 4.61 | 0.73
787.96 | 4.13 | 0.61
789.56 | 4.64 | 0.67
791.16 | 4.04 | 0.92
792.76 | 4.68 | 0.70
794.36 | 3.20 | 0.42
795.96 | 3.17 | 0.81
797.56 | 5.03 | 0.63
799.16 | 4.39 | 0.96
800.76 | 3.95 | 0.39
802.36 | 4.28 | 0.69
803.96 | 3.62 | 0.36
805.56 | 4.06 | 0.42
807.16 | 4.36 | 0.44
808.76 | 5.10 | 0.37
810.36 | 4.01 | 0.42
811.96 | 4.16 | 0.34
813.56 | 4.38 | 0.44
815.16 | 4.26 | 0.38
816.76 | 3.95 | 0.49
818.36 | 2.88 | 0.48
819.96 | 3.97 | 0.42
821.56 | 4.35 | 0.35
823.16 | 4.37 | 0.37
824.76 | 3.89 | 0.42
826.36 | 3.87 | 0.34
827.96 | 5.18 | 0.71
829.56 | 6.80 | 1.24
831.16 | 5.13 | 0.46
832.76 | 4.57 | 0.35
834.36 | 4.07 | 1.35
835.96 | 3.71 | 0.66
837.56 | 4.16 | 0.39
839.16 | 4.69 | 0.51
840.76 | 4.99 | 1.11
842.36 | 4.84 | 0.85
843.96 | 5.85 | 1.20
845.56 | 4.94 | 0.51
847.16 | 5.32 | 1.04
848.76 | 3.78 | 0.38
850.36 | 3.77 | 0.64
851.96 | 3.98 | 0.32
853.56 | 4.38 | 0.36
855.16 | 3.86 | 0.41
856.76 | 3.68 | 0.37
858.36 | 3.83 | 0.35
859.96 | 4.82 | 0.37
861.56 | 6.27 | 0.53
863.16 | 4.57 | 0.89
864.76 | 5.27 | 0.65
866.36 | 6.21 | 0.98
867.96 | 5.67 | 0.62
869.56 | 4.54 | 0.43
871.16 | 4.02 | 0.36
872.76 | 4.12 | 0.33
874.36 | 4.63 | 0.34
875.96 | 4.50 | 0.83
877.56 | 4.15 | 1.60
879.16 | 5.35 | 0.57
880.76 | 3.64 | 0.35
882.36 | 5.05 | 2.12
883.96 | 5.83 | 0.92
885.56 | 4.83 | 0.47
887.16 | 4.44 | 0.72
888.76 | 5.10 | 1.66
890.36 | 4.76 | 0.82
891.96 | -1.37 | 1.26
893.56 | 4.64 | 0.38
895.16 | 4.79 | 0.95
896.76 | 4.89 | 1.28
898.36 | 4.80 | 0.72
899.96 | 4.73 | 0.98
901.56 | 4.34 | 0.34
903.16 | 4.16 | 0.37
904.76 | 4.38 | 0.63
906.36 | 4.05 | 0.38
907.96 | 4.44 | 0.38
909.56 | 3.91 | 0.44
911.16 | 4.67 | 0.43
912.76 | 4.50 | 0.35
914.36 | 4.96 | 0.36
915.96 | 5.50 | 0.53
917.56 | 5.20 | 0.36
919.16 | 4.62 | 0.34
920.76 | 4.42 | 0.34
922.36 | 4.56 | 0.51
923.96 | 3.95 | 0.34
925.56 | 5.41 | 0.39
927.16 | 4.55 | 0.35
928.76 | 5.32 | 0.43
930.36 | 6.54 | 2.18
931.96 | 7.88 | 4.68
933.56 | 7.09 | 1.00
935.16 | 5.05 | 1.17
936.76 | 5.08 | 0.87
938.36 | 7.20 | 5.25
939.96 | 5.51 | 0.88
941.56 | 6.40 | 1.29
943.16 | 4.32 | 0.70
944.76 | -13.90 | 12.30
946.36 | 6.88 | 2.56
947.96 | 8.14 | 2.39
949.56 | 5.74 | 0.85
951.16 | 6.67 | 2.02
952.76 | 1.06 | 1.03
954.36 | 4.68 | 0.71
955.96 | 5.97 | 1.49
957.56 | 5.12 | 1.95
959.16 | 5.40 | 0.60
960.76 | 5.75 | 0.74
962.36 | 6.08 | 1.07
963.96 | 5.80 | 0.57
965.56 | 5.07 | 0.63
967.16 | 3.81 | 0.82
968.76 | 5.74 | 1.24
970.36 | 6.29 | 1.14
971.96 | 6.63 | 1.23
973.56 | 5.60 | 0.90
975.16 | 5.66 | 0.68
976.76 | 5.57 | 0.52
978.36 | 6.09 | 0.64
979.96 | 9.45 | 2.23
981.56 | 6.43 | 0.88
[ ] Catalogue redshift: 0.75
